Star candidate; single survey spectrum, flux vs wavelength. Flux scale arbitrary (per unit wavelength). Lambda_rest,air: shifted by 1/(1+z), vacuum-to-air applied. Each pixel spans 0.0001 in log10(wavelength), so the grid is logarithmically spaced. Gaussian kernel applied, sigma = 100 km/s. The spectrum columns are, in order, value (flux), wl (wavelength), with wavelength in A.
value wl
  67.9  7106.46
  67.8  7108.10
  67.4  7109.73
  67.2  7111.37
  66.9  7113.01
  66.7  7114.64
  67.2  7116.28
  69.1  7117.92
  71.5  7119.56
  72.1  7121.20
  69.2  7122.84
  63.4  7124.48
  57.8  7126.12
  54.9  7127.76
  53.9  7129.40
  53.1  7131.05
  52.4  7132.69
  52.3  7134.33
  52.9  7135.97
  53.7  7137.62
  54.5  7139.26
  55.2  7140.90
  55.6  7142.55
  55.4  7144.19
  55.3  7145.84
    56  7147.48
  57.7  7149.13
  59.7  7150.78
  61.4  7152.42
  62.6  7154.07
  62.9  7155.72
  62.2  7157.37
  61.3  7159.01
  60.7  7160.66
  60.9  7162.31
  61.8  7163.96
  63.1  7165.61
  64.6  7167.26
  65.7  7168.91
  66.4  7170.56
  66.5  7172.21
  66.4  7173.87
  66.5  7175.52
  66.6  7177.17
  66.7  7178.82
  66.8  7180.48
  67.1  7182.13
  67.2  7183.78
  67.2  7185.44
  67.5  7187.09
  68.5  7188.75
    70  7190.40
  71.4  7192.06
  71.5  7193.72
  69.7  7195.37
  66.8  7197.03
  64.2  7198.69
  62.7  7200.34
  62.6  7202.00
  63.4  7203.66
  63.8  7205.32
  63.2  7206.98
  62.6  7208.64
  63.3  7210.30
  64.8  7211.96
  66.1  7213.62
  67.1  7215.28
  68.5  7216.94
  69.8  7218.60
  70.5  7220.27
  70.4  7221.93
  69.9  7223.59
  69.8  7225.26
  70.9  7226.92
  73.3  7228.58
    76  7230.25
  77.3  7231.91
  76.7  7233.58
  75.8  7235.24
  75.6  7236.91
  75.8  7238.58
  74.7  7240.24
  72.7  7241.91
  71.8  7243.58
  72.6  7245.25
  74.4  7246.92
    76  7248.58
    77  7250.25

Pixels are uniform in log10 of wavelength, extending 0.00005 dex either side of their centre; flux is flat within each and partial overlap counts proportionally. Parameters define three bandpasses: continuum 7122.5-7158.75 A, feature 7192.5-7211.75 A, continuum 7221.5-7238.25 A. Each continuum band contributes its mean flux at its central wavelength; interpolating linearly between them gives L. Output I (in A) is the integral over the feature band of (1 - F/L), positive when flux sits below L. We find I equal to 0.99 A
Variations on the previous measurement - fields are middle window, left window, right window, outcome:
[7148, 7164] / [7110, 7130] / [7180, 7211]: 1.2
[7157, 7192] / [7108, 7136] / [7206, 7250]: 0.7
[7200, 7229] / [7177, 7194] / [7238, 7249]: 1.7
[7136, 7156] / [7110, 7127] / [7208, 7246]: 3.2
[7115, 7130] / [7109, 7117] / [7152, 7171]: 0.4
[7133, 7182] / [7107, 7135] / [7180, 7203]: 3.5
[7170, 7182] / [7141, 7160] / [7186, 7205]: -0.6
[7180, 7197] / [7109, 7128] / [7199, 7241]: 0.0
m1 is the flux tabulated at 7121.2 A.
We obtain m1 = 72.1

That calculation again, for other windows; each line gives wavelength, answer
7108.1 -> 67.8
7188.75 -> 68.5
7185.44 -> 67.2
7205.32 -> 63.8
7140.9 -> 55.2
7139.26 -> 54.5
